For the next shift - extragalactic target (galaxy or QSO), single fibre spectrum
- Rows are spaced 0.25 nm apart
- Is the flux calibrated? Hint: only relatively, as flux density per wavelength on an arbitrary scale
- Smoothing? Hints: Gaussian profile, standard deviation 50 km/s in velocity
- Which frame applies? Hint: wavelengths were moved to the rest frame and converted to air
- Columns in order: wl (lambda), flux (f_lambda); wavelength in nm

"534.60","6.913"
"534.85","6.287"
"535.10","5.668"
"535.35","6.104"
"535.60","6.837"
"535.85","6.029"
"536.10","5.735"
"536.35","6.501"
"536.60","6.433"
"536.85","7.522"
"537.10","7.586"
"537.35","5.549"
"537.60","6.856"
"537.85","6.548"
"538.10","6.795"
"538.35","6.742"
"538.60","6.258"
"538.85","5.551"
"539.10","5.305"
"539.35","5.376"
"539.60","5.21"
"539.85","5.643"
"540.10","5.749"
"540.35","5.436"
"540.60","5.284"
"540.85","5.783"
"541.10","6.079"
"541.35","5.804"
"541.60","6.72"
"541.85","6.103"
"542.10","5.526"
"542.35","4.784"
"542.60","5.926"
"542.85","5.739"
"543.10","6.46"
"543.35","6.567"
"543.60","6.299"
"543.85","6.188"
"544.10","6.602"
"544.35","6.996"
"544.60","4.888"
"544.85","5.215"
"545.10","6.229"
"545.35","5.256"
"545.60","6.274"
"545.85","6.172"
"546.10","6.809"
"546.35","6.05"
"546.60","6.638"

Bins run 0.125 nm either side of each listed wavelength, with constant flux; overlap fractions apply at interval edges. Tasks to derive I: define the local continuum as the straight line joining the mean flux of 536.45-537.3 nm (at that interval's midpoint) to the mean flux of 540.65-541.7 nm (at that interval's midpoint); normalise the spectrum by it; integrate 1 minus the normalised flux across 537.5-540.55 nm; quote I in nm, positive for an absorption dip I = 0.28 nm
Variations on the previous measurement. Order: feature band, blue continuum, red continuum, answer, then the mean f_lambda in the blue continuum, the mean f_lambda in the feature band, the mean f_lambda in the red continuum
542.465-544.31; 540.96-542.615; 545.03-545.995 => -0.117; 5.84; 6.28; 5.99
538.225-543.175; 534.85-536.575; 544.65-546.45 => 0.240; 6.17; 5.77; 5.95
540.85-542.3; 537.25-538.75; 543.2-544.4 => 0.117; 6.46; 5.96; 6.5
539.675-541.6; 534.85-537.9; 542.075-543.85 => 0.119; 6.44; 5.74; 5.94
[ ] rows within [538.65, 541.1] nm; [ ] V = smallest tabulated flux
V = 5.21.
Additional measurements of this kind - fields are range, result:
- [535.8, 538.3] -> 5.549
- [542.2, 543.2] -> 4.784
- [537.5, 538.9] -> 5.551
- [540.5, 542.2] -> 5.284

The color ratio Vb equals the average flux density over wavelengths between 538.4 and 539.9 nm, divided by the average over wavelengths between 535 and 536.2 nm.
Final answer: 0.9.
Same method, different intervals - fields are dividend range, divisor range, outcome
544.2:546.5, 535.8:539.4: 0.95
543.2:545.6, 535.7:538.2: 0.92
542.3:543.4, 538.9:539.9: 1.10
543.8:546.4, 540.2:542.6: 1.06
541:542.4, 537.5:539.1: 0.93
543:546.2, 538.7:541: 1.12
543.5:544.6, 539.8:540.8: 1.14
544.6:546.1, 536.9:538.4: 0.87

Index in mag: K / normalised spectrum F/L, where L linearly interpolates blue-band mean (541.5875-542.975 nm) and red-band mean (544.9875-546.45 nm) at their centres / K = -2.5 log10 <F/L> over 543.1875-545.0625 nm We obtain -0.033 mag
